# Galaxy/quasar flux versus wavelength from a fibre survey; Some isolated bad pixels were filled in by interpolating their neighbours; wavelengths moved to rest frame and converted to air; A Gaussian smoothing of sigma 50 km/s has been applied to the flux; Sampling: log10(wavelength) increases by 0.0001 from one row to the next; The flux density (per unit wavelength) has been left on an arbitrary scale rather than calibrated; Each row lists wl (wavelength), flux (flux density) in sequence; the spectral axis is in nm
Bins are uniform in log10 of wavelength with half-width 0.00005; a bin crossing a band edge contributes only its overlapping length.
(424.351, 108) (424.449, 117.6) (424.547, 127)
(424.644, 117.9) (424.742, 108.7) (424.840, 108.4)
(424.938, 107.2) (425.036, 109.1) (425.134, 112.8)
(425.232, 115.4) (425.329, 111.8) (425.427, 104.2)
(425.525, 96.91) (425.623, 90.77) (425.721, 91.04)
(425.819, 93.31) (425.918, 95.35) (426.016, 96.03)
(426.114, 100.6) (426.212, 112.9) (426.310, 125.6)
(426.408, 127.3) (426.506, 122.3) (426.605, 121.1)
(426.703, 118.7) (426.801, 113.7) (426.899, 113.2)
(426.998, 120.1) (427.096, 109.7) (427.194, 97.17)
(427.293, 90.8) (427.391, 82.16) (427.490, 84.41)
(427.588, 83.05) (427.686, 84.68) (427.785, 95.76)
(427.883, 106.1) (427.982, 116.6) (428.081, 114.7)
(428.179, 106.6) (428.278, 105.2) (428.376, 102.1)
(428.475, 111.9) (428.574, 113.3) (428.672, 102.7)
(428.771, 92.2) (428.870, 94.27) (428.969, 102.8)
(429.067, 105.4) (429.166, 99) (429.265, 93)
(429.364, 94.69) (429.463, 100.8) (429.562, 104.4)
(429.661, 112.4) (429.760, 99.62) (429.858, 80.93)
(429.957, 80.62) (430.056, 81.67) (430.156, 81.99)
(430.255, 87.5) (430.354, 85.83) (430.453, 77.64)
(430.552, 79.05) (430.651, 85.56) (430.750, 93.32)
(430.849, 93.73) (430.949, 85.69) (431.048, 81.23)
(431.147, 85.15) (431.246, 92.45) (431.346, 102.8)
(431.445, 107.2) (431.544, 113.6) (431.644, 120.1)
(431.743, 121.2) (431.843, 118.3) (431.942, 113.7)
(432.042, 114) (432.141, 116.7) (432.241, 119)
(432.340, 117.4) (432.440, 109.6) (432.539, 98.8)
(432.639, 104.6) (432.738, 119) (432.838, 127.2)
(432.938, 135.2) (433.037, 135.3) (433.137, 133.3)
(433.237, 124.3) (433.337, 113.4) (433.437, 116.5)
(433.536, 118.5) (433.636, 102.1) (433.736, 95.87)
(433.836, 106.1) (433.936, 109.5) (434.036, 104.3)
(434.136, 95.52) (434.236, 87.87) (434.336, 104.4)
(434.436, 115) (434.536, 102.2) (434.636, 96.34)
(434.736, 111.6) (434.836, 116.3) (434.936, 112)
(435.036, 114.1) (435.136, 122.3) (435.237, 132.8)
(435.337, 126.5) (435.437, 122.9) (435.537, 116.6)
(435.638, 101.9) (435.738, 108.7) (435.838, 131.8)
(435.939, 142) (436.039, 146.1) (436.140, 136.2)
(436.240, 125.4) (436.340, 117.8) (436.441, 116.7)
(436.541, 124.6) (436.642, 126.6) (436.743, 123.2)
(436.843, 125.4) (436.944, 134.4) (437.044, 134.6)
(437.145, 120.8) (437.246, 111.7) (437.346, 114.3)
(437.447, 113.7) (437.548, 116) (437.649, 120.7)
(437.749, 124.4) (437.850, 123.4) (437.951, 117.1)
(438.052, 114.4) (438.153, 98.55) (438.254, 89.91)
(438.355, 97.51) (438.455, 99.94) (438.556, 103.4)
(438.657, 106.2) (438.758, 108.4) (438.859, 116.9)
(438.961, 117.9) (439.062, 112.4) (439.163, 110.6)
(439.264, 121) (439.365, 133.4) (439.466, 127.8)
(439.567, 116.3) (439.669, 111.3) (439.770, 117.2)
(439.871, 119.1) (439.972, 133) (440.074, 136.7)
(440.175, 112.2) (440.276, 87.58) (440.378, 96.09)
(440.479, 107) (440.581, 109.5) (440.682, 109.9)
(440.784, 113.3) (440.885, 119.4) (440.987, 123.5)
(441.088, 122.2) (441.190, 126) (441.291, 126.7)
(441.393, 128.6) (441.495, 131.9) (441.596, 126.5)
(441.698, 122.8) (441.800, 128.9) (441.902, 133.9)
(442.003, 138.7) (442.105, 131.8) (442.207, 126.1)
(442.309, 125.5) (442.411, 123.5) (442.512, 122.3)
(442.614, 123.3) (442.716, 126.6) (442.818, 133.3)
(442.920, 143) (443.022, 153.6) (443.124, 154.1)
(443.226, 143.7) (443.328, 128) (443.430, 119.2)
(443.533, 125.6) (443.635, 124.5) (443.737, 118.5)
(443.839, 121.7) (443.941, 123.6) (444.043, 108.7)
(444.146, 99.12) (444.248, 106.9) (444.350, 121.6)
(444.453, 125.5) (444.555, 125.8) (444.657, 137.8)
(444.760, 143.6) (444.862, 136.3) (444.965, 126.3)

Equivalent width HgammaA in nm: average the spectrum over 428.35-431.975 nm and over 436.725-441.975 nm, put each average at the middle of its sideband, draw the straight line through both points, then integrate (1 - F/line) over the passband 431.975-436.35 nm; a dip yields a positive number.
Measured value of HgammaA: -0.42 nm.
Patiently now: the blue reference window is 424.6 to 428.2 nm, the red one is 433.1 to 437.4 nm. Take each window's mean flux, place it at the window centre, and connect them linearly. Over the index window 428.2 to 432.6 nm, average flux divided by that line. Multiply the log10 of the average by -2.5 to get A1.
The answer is 0.12 mag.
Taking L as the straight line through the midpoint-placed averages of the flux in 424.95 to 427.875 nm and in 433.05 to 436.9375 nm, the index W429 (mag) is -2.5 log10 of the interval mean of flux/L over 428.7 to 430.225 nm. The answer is 0.147 mag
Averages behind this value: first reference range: 104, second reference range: 117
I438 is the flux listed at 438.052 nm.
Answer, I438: 114.4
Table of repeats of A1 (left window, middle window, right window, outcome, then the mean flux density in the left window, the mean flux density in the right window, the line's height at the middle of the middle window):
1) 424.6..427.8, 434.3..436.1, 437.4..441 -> -0.07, 105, 113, 111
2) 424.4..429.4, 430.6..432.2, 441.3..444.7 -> 0.09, 105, 127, 111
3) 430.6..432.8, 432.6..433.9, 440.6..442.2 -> -0.09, 105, 125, 108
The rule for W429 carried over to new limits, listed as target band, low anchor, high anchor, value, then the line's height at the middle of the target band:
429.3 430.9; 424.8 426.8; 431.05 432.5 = 0.21 mag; 109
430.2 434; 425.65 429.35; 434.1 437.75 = 0.05 mag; 112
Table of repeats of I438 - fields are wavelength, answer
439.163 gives 110.6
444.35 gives 121.6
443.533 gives 125.6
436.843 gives 125.4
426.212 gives 112.9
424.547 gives 127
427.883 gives 106.1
